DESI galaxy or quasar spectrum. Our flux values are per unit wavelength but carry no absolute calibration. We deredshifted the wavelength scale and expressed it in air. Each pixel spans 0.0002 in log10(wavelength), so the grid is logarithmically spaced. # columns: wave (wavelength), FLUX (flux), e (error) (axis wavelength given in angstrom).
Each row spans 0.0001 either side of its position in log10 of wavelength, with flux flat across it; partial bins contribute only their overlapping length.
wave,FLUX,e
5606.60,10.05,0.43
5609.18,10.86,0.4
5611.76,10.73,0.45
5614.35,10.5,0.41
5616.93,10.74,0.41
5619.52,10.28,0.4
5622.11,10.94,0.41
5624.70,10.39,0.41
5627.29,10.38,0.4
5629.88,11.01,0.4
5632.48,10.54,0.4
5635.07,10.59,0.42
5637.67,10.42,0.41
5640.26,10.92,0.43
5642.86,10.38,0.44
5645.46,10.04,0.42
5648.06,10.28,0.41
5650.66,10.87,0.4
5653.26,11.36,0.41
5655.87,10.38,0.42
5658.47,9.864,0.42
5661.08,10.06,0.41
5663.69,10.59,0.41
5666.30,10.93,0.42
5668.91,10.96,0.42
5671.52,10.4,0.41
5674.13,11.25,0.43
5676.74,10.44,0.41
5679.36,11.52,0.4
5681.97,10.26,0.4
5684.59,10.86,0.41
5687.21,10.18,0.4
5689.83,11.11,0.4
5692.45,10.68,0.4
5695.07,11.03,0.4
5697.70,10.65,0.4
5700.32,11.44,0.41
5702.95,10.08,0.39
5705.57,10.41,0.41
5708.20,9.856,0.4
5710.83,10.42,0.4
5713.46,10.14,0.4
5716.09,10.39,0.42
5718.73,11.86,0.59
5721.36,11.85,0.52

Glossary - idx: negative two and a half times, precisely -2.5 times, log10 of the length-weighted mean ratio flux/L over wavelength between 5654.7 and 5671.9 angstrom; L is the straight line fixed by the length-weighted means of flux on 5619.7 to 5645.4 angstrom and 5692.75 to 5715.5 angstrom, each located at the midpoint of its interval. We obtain 0.01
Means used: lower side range 10.6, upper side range 10.5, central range 10.5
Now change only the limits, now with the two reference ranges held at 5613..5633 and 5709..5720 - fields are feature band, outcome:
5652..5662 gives 0.02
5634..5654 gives 0.00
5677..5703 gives -0.02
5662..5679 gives -0.02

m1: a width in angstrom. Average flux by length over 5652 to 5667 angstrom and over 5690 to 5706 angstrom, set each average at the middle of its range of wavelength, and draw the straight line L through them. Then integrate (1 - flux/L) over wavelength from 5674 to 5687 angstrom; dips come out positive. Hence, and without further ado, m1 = -0.2 angstrom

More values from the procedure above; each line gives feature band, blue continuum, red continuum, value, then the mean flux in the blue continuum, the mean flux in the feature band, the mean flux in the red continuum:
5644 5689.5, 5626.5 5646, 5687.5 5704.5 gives 0.27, 10.6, 10.6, 10.8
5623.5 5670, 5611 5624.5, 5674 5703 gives 0.60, 10.6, 10.6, 10.8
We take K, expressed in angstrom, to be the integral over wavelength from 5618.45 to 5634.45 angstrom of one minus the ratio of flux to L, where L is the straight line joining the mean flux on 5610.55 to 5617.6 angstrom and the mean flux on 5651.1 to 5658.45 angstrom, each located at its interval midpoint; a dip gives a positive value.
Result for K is 0.1 angstrom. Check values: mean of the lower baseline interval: 10.6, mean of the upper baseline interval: 10.7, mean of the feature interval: 10.6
